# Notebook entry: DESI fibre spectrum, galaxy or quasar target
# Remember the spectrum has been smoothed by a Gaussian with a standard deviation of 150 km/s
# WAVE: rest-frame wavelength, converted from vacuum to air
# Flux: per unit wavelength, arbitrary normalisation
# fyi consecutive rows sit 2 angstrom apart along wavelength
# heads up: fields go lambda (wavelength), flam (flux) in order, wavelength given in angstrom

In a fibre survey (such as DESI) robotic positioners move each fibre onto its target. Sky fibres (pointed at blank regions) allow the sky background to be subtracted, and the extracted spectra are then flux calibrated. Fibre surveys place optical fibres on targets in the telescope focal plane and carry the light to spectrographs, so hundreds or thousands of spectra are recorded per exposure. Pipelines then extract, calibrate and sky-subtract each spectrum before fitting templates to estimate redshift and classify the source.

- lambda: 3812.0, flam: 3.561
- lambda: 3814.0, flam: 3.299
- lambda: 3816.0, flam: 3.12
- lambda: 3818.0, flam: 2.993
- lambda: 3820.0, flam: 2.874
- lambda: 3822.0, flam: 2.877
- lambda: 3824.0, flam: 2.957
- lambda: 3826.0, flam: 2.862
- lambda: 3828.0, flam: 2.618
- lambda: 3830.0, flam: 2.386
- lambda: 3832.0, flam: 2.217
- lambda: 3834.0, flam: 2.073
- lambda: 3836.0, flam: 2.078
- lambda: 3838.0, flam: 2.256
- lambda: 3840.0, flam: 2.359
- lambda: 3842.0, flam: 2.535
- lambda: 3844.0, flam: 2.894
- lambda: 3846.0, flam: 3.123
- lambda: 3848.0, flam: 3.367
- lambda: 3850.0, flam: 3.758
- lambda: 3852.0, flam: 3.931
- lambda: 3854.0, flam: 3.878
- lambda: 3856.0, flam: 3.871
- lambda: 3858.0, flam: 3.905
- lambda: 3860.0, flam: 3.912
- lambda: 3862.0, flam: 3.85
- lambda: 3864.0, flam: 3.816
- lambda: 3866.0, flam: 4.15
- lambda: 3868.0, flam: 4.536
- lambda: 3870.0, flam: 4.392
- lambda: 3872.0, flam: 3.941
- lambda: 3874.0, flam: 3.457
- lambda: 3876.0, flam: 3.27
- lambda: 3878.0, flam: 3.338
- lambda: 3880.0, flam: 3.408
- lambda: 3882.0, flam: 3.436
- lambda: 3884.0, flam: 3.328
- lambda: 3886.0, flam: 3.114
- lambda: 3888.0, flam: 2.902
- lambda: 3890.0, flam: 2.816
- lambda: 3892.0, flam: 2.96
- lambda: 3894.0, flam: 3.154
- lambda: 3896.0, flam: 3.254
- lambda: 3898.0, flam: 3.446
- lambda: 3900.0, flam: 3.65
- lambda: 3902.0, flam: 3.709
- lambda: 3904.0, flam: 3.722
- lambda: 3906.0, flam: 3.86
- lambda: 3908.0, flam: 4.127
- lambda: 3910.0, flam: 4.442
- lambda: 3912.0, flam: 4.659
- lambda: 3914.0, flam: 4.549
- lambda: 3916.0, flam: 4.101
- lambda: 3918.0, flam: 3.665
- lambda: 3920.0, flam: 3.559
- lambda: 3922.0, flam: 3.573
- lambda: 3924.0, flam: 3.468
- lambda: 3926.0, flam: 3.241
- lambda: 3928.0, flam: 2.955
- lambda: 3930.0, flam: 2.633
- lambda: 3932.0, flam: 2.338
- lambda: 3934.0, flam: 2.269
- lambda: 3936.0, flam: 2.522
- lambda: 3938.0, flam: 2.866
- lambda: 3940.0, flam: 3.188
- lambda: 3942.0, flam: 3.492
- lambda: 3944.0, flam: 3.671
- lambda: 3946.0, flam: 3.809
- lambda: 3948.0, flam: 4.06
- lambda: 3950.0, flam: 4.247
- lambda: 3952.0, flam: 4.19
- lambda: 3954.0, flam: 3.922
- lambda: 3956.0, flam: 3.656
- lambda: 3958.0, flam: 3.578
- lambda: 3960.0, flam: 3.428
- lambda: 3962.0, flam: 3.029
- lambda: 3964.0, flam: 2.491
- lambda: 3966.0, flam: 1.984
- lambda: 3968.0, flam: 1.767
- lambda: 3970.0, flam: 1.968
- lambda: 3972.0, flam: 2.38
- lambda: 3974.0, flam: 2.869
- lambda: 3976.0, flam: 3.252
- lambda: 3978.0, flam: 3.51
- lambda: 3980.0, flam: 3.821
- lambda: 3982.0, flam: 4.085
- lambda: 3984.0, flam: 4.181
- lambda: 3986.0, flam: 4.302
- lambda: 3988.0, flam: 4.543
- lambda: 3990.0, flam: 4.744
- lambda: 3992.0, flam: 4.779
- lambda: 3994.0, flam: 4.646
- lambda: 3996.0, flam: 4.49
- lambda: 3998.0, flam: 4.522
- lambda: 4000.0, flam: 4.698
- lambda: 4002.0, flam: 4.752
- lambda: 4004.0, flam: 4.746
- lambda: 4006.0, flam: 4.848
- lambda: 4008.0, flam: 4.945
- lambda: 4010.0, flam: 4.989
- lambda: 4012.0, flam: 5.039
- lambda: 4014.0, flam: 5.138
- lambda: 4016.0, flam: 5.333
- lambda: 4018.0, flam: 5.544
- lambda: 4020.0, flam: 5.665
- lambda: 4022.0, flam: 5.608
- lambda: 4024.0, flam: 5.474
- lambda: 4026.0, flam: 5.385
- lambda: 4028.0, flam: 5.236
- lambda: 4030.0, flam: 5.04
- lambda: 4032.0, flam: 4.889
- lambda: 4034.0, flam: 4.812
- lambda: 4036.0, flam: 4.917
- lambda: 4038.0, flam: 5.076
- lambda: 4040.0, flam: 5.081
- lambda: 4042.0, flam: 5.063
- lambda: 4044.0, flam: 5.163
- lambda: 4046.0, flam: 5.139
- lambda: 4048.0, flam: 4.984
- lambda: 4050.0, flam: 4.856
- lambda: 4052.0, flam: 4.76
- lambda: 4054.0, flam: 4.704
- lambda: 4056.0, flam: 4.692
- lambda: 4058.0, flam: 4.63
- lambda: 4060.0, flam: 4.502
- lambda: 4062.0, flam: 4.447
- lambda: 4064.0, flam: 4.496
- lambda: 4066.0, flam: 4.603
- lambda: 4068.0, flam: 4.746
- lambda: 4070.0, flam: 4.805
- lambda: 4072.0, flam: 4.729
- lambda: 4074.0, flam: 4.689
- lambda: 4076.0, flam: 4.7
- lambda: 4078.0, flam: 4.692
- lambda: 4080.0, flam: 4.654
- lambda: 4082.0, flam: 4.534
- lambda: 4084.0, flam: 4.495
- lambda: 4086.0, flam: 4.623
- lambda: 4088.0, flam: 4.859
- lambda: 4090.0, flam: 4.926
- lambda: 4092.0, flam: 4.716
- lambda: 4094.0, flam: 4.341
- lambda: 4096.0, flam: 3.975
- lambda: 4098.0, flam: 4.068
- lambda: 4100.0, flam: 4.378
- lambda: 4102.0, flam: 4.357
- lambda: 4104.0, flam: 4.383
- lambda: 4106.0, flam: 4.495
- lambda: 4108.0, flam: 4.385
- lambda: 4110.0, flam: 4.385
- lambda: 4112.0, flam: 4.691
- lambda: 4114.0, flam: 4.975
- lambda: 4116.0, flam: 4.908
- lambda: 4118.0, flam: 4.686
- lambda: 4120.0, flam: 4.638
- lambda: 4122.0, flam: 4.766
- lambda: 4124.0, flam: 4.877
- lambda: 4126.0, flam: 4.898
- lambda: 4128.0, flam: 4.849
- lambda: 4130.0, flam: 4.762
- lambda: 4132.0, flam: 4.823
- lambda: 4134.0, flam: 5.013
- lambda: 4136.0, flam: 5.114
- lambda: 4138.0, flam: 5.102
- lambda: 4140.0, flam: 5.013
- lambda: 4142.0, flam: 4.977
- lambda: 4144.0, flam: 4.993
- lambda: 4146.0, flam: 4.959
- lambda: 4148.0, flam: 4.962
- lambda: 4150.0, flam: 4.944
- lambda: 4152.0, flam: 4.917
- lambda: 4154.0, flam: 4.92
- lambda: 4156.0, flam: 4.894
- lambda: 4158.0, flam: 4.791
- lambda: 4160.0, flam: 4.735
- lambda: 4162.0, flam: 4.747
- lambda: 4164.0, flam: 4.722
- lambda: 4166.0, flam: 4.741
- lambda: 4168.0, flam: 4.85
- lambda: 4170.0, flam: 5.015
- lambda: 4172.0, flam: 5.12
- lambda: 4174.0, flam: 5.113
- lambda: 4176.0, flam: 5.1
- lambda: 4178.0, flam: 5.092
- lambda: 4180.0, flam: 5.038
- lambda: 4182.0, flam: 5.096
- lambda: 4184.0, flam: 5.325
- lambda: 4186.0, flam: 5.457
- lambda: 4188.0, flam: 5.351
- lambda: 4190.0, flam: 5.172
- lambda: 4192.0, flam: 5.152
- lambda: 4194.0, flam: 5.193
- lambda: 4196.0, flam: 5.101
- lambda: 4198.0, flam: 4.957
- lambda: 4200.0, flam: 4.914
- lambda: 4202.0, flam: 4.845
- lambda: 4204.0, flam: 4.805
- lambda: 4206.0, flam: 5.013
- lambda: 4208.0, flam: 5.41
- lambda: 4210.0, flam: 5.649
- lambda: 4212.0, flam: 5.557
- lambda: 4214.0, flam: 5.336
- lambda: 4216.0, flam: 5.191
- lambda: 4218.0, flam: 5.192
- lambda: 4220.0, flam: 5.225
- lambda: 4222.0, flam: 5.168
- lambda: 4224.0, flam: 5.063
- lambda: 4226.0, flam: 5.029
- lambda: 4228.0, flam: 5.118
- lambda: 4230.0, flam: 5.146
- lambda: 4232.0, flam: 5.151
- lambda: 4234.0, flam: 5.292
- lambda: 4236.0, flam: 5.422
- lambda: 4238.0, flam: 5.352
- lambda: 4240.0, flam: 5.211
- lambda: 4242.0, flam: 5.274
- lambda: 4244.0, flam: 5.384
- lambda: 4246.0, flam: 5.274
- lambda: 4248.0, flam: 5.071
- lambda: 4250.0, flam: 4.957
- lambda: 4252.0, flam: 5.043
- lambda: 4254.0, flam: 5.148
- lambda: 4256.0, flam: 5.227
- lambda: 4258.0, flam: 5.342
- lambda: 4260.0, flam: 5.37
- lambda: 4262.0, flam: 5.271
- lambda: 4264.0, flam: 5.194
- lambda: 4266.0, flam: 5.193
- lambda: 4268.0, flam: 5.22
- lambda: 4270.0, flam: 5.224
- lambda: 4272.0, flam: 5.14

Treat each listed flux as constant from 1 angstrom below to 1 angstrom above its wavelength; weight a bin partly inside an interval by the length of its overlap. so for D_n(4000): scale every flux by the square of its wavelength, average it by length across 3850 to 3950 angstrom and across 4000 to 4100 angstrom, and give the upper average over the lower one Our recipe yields 1.5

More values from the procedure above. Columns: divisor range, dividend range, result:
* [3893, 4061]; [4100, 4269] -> 1.35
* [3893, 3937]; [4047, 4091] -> 1.45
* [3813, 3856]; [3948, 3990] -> 1.26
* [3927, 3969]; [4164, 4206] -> 1.81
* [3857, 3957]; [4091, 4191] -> 1.52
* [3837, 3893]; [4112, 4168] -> 1.62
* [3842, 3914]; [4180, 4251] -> 1.69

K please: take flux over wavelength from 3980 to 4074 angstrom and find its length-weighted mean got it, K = 4.85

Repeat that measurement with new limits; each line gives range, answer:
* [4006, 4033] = 5.24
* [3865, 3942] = 3.47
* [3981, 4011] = 4.62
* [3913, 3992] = 3.4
